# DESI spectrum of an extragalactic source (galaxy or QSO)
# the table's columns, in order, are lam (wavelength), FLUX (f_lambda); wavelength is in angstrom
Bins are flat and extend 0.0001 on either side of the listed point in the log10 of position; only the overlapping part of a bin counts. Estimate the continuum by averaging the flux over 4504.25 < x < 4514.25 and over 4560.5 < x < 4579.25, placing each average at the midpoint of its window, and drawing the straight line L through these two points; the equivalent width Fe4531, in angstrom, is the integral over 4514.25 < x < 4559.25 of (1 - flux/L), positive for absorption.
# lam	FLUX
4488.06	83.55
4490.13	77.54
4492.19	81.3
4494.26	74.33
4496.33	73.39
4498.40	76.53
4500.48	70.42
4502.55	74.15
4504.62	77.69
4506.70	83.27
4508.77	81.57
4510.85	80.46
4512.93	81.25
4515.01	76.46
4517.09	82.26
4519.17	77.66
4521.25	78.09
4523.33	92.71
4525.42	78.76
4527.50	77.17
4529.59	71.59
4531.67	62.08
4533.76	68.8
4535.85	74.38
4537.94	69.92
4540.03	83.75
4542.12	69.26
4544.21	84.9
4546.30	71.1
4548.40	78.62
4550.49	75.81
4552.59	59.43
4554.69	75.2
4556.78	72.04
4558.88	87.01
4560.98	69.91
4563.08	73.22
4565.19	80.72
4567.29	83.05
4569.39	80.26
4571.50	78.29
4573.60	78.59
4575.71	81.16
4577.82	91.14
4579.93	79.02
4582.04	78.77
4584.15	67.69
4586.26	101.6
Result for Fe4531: 2.7 angstrom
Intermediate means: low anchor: 80.9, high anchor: 79.9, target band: 75.6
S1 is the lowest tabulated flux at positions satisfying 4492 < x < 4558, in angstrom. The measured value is 59.43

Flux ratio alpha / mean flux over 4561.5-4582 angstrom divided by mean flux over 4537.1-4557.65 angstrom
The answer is 1.08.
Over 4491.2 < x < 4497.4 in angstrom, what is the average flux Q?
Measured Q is 76.3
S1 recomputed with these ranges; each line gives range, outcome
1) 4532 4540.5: 68.8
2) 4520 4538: 62.08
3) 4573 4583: 78.59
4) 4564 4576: 78.29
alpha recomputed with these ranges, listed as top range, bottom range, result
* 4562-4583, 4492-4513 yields 1.04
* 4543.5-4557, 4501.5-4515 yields 0.93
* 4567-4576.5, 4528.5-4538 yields 1.15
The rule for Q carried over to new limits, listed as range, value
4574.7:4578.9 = 86.1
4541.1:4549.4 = 76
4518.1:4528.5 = 80.9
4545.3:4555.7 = 72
